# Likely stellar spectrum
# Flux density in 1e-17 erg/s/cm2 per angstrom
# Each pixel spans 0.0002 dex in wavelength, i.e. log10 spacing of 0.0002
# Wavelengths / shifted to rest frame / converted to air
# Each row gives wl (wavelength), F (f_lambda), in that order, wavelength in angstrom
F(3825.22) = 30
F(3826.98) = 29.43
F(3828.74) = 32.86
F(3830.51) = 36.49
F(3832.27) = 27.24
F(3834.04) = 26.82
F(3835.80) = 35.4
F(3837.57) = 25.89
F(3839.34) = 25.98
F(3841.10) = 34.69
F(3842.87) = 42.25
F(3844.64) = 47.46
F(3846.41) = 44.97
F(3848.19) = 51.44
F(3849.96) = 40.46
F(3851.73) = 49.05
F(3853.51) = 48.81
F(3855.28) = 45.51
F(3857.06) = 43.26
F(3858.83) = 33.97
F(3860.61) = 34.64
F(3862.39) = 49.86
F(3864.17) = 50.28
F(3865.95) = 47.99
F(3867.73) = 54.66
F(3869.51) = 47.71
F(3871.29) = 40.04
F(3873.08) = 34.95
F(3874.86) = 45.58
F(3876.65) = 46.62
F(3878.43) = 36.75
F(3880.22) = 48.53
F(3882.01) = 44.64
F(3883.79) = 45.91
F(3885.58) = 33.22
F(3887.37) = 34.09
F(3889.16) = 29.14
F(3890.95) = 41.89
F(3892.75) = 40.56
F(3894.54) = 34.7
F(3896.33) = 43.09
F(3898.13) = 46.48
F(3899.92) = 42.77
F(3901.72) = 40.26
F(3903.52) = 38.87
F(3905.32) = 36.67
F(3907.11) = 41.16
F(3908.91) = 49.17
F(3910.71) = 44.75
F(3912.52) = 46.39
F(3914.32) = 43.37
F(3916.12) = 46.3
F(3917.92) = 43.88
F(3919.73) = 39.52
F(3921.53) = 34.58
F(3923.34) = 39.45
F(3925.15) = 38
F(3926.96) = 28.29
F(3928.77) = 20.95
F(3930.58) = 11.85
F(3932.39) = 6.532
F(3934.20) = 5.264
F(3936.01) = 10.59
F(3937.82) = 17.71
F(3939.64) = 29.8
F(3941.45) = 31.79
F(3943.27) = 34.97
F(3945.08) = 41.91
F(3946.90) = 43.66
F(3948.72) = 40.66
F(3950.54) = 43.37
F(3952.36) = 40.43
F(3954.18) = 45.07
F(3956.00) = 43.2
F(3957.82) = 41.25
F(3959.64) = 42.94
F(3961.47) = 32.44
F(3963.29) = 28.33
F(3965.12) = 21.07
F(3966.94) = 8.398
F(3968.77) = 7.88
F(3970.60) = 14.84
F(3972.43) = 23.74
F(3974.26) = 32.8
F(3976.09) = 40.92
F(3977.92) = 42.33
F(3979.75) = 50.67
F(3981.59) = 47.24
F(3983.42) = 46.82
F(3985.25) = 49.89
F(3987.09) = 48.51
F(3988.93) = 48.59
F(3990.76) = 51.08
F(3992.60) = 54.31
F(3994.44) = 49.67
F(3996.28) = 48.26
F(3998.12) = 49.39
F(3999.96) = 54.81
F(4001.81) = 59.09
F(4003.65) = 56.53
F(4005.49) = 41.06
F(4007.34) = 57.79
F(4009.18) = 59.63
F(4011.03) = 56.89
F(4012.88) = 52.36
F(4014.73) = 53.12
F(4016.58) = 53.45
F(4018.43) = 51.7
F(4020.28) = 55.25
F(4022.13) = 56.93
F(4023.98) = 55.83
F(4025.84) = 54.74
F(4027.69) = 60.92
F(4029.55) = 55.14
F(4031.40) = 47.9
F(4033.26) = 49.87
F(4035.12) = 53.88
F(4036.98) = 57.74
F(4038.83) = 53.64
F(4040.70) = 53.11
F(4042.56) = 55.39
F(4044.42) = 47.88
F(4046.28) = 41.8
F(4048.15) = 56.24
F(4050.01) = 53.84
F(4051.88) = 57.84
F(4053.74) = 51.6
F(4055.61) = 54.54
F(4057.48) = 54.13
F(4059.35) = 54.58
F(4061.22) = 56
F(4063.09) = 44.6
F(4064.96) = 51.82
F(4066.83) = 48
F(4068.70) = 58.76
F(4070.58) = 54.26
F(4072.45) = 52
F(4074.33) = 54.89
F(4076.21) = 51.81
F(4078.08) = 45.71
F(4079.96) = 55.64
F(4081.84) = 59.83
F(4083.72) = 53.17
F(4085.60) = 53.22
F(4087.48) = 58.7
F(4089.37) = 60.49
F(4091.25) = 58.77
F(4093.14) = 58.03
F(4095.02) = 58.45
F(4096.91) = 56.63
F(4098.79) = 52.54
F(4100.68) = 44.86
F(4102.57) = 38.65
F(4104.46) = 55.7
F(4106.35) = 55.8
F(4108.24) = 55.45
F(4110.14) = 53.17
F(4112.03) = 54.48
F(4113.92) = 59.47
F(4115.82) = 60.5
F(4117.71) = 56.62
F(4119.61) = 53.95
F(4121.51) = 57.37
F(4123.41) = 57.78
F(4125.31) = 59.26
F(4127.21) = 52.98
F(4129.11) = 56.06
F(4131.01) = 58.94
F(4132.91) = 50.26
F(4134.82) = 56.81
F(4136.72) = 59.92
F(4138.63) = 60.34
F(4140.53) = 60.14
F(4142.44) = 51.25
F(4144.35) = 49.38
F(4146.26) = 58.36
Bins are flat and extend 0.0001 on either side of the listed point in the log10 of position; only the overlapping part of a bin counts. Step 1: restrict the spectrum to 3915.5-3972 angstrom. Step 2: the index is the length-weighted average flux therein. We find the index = 30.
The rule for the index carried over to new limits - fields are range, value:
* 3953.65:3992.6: 36.9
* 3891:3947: 34.6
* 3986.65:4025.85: 53.2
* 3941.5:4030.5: 44.7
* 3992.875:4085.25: 53.3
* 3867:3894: 41.4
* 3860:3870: 47.9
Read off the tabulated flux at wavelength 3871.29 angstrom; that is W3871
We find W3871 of 40.04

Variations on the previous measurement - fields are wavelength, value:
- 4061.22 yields 56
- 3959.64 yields 42.94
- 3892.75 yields 40.56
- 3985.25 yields 49.89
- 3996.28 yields 48.26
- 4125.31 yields 59.26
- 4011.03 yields 56.89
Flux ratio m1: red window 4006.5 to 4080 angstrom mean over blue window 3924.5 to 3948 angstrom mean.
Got 2.2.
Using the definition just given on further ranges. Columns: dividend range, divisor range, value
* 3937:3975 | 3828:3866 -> 0.80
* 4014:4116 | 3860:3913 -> 1.27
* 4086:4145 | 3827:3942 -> 1.48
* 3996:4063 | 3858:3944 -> 1.44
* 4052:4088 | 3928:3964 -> 1.74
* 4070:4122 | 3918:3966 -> 1.73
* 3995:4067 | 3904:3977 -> 1.65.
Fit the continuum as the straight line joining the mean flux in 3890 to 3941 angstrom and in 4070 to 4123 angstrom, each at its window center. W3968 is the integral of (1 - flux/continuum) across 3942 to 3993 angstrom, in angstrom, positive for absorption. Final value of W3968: 2.9 angstrom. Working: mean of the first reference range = 34.3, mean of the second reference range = 54.7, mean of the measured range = 37.9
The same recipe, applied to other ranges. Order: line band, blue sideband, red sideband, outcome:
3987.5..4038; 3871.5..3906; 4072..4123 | -4.8 angstrom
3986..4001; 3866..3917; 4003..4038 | 0.3 angstrom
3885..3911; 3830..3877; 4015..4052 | 2.7 angstrom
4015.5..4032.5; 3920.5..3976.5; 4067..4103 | -4.6 angstrom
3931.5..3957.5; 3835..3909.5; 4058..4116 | 8.3 angstrom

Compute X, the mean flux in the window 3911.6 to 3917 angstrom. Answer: 45.3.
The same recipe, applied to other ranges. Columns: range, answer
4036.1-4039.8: 55.6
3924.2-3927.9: 33.1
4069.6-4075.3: 53.7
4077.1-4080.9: 50.8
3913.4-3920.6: 43.3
